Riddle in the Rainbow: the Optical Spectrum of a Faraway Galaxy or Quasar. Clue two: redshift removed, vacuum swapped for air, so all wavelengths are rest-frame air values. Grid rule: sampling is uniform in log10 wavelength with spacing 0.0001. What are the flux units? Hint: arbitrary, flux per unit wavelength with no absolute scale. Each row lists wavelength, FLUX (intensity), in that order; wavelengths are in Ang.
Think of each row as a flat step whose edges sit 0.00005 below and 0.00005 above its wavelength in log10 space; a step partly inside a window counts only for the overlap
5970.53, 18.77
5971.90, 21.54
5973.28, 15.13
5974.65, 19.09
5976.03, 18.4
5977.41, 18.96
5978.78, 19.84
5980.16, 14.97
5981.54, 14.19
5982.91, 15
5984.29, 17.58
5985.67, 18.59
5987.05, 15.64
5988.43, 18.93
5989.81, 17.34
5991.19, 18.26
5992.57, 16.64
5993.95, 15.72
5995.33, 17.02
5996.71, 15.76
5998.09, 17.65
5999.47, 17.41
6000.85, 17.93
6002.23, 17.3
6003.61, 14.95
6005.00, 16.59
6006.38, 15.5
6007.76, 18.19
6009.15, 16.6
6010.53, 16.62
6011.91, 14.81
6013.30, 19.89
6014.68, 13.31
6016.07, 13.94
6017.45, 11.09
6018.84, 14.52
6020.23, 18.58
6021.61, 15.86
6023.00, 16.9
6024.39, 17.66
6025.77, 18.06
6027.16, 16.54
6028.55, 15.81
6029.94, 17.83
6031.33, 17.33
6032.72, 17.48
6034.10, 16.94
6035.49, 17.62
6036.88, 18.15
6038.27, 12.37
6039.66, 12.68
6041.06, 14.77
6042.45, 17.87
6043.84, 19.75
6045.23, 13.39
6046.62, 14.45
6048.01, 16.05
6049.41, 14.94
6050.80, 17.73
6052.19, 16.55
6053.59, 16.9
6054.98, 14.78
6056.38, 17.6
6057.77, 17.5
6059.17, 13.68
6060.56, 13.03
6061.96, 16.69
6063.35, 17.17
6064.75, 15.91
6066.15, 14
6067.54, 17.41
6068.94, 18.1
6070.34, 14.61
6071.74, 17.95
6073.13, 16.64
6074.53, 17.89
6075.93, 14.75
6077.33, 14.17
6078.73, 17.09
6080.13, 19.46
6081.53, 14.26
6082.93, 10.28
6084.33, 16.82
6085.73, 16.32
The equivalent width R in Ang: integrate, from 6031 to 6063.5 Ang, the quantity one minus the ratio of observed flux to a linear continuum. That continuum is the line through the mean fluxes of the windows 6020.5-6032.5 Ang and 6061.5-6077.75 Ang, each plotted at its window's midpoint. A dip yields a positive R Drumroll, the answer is 1.3 Ang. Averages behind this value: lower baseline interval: 17.1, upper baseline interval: 16.3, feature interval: 16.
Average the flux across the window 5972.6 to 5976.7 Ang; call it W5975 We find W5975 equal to 17.5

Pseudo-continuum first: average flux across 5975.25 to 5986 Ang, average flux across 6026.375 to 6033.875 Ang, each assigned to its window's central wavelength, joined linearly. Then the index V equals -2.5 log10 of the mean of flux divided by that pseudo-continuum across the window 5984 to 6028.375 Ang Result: 0.03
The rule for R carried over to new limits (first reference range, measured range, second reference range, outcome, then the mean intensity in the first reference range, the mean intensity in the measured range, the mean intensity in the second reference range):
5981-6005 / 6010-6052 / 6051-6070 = 0.82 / 16.8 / 16.1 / 16.1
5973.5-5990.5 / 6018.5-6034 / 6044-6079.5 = -0.39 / 17.3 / 17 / 16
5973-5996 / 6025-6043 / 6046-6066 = -0.15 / 17.2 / 16.4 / 15.9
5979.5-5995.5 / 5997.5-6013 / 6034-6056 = -0.32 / 16.6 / 16.8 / 15.9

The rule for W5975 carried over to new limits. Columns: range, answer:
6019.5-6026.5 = 17.4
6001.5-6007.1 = 16.1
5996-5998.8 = 16.7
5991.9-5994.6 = 16.2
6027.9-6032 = 17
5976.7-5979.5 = 19.3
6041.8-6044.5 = 18.8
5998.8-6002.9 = 17.6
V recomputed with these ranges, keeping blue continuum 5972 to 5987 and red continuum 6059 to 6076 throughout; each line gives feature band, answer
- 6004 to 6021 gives 0.07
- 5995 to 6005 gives 0.01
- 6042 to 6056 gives 0.01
